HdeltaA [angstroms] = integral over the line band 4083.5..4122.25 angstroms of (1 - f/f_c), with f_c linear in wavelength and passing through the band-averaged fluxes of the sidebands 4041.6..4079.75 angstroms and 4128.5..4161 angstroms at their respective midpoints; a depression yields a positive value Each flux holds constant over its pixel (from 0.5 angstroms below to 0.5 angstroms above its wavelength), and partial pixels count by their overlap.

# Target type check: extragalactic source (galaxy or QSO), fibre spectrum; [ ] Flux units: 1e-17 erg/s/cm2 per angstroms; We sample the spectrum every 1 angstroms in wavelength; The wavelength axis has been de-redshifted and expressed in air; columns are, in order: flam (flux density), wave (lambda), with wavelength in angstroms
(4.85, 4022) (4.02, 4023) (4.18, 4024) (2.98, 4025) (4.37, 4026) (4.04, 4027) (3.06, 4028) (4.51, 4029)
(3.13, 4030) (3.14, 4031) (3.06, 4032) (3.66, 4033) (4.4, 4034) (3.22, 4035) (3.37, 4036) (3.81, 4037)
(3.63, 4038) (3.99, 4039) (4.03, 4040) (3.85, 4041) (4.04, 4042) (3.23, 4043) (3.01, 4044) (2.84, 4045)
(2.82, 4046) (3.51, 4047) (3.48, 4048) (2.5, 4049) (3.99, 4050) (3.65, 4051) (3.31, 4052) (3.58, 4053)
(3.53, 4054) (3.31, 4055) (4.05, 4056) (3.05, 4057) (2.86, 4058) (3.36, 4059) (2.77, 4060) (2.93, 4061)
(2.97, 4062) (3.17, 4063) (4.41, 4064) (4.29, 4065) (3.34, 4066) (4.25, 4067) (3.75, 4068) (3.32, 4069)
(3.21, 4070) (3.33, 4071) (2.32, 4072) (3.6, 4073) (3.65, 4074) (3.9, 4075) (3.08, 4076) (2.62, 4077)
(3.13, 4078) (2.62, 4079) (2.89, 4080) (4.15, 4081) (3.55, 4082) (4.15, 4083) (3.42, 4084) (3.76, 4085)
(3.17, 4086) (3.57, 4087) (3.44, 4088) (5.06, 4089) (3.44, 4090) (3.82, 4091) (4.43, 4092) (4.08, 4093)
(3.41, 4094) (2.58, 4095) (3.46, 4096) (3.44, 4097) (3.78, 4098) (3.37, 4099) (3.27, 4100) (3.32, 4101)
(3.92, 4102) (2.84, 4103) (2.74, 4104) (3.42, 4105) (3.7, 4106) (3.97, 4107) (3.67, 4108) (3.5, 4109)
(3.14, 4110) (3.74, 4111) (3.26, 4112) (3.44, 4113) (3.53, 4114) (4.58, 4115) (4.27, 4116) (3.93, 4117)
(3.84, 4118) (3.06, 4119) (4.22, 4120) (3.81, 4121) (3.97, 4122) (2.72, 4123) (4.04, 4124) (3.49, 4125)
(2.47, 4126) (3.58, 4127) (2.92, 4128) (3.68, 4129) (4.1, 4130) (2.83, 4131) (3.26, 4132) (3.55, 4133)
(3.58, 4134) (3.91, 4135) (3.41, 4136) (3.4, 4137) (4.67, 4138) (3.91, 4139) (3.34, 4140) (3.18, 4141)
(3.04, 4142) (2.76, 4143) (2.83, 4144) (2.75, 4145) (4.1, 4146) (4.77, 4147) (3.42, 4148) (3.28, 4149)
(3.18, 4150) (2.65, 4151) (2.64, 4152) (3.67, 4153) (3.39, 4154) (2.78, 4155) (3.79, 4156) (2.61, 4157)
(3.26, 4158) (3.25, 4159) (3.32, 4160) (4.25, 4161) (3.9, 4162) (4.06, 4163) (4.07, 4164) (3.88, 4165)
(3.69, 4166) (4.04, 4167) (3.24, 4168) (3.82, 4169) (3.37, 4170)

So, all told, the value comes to -3.0 angstroms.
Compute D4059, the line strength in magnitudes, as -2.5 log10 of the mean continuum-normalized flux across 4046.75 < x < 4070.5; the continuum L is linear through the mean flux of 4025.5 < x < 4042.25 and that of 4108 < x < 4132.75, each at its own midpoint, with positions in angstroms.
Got 0.07 mag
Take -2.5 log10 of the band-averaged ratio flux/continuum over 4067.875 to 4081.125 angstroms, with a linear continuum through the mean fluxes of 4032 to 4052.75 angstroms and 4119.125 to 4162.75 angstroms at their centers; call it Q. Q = 0.087 mag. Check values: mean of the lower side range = 3.51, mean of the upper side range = 3.43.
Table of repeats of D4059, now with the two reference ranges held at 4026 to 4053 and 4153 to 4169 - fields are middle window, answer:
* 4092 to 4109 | 0.027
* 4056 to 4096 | 0.024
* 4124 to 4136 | 0.044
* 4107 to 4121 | -0.048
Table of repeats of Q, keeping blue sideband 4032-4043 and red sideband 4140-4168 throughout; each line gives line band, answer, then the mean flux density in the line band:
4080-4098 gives -0.02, 3.68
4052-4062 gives 0.13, 3.26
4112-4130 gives -0.03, 3.62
